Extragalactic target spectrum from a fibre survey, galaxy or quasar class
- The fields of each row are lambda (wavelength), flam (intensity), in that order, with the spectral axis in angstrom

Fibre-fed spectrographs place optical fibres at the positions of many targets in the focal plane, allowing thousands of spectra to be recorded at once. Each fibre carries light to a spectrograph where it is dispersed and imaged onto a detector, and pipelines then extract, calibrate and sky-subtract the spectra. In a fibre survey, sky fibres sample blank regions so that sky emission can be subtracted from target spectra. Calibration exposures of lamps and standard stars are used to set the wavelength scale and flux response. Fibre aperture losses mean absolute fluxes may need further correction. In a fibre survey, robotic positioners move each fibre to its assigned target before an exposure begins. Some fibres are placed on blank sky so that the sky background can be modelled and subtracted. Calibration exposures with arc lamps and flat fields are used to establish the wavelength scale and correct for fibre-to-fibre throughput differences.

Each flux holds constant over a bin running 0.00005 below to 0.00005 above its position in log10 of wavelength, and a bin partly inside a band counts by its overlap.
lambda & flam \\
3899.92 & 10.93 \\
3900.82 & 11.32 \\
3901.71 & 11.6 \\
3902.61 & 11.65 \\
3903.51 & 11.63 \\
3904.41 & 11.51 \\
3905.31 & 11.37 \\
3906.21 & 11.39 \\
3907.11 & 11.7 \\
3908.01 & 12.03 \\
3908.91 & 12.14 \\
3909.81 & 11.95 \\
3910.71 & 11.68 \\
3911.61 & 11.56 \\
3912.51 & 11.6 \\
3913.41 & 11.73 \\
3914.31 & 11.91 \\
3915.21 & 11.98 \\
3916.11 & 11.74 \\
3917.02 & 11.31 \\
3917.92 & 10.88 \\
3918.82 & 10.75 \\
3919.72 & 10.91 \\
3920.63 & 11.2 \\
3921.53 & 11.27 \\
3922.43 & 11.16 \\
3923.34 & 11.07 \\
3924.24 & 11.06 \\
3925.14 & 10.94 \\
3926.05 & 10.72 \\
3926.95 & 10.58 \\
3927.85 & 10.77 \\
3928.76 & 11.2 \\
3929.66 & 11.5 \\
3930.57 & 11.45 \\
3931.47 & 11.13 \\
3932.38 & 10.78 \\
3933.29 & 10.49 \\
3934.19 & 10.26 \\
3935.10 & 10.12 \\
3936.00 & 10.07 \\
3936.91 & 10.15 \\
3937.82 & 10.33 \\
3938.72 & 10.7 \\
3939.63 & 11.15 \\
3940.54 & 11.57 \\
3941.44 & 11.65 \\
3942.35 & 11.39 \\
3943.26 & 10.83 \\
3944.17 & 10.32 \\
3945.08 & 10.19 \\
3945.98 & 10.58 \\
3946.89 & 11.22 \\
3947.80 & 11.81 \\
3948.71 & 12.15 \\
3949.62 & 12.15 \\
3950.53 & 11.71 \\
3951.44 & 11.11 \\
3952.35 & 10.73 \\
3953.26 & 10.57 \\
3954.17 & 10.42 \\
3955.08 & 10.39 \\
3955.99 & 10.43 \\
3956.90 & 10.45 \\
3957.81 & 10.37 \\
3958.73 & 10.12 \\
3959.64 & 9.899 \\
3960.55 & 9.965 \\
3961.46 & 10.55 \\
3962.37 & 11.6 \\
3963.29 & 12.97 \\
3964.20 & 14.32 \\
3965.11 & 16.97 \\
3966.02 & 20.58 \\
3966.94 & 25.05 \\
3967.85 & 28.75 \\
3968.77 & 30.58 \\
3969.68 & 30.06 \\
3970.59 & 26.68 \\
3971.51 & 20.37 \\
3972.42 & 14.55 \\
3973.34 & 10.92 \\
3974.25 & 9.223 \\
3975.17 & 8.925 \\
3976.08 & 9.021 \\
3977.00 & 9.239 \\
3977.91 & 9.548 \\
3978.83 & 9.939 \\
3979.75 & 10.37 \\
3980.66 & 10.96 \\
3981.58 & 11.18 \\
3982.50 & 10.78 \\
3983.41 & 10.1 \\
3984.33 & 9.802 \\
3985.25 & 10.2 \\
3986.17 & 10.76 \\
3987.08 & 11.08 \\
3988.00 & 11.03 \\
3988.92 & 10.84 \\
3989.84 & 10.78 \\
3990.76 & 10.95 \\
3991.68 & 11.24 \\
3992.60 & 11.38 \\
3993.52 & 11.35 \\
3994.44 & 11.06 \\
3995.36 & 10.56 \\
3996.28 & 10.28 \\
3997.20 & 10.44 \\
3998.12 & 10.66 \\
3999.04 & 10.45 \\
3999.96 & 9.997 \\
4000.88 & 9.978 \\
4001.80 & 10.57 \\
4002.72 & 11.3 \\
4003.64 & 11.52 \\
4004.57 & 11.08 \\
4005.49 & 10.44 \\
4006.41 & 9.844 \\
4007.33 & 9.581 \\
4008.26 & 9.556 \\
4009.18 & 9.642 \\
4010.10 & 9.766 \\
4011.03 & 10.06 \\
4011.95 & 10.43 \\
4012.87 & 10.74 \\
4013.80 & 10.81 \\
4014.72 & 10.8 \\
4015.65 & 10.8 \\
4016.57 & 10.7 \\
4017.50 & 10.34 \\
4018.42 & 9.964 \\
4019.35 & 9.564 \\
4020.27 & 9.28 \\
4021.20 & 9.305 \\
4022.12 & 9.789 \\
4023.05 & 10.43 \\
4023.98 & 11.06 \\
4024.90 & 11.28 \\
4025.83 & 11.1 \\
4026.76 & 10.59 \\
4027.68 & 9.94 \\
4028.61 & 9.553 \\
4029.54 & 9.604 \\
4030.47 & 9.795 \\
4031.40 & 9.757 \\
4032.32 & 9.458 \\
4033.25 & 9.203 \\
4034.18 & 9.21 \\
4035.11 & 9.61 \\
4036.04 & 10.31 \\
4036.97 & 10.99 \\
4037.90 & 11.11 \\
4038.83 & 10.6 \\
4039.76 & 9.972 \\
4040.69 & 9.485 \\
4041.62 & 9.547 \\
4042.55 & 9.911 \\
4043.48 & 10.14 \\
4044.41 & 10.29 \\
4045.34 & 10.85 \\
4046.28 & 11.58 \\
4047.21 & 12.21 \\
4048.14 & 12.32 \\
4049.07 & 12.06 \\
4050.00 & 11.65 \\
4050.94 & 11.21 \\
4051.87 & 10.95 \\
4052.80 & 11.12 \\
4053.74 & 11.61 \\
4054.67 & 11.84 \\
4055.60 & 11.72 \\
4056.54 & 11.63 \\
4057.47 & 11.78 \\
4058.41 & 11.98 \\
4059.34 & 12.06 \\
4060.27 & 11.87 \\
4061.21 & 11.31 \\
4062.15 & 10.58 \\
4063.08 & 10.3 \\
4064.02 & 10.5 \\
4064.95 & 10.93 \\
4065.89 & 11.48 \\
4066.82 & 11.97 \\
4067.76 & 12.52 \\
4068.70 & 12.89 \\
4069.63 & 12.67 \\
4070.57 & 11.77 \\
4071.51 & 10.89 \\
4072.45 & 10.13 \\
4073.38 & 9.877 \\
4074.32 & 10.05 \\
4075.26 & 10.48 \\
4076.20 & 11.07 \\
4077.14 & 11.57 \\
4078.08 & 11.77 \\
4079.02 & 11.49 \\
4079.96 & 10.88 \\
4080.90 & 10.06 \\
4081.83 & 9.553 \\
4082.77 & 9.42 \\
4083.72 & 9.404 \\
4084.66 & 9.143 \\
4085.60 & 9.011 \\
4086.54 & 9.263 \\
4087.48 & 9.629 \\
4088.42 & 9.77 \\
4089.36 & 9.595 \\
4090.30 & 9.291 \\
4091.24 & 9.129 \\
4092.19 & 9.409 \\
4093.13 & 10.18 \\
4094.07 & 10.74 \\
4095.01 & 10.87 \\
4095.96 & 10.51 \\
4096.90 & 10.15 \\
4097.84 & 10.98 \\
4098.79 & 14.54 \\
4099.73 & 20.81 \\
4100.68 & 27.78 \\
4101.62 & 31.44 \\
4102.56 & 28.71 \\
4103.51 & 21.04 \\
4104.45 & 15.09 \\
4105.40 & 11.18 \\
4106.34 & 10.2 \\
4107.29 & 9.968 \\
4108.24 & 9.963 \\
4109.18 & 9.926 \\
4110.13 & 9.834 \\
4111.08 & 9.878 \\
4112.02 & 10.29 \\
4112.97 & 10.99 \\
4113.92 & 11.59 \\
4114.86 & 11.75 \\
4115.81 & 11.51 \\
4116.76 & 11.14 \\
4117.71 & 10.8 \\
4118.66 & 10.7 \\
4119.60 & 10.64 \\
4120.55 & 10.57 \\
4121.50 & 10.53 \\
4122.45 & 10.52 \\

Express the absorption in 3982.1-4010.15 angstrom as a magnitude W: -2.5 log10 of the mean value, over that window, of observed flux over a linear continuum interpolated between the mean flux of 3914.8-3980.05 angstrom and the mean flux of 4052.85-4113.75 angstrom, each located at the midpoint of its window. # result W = 0.164 mag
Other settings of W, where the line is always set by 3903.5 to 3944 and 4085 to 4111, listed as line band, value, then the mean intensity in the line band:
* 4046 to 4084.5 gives 0.15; 11.2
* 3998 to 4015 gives 0.17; 10.4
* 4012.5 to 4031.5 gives 0.20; 10.3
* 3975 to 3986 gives 0.18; 10.1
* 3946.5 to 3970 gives -0.23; 14.3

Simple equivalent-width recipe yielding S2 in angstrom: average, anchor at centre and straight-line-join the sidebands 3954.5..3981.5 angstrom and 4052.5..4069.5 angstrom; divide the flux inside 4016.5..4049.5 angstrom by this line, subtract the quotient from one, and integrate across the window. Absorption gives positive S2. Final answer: 5.71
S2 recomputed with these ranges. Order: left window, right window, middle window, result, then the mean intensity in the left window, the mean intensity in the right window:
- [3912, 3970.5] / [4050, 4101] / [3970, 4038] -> 6.7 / 12.5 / 11.3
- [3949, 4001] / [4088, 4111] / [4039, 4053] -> 2.6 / 12.7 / 13.7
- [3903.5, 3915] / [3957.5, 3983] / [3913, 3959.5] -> 7.4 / 11.7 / 14.8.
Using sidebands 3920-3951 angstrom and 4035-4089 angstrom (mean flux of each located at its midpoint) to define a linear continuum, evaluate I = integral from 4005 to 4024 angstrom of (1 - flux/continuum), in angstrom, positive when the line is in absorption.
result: 1.4 angstrom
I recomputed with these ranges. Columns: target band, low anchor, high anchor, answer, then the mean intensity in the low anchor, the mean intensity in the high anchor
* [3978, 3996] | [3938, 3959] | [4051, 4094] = 0.28 angstrom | 11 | 10.8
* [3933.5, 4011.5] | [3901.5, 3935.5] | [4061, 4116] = -3.48 angstrom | 11.3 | 12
